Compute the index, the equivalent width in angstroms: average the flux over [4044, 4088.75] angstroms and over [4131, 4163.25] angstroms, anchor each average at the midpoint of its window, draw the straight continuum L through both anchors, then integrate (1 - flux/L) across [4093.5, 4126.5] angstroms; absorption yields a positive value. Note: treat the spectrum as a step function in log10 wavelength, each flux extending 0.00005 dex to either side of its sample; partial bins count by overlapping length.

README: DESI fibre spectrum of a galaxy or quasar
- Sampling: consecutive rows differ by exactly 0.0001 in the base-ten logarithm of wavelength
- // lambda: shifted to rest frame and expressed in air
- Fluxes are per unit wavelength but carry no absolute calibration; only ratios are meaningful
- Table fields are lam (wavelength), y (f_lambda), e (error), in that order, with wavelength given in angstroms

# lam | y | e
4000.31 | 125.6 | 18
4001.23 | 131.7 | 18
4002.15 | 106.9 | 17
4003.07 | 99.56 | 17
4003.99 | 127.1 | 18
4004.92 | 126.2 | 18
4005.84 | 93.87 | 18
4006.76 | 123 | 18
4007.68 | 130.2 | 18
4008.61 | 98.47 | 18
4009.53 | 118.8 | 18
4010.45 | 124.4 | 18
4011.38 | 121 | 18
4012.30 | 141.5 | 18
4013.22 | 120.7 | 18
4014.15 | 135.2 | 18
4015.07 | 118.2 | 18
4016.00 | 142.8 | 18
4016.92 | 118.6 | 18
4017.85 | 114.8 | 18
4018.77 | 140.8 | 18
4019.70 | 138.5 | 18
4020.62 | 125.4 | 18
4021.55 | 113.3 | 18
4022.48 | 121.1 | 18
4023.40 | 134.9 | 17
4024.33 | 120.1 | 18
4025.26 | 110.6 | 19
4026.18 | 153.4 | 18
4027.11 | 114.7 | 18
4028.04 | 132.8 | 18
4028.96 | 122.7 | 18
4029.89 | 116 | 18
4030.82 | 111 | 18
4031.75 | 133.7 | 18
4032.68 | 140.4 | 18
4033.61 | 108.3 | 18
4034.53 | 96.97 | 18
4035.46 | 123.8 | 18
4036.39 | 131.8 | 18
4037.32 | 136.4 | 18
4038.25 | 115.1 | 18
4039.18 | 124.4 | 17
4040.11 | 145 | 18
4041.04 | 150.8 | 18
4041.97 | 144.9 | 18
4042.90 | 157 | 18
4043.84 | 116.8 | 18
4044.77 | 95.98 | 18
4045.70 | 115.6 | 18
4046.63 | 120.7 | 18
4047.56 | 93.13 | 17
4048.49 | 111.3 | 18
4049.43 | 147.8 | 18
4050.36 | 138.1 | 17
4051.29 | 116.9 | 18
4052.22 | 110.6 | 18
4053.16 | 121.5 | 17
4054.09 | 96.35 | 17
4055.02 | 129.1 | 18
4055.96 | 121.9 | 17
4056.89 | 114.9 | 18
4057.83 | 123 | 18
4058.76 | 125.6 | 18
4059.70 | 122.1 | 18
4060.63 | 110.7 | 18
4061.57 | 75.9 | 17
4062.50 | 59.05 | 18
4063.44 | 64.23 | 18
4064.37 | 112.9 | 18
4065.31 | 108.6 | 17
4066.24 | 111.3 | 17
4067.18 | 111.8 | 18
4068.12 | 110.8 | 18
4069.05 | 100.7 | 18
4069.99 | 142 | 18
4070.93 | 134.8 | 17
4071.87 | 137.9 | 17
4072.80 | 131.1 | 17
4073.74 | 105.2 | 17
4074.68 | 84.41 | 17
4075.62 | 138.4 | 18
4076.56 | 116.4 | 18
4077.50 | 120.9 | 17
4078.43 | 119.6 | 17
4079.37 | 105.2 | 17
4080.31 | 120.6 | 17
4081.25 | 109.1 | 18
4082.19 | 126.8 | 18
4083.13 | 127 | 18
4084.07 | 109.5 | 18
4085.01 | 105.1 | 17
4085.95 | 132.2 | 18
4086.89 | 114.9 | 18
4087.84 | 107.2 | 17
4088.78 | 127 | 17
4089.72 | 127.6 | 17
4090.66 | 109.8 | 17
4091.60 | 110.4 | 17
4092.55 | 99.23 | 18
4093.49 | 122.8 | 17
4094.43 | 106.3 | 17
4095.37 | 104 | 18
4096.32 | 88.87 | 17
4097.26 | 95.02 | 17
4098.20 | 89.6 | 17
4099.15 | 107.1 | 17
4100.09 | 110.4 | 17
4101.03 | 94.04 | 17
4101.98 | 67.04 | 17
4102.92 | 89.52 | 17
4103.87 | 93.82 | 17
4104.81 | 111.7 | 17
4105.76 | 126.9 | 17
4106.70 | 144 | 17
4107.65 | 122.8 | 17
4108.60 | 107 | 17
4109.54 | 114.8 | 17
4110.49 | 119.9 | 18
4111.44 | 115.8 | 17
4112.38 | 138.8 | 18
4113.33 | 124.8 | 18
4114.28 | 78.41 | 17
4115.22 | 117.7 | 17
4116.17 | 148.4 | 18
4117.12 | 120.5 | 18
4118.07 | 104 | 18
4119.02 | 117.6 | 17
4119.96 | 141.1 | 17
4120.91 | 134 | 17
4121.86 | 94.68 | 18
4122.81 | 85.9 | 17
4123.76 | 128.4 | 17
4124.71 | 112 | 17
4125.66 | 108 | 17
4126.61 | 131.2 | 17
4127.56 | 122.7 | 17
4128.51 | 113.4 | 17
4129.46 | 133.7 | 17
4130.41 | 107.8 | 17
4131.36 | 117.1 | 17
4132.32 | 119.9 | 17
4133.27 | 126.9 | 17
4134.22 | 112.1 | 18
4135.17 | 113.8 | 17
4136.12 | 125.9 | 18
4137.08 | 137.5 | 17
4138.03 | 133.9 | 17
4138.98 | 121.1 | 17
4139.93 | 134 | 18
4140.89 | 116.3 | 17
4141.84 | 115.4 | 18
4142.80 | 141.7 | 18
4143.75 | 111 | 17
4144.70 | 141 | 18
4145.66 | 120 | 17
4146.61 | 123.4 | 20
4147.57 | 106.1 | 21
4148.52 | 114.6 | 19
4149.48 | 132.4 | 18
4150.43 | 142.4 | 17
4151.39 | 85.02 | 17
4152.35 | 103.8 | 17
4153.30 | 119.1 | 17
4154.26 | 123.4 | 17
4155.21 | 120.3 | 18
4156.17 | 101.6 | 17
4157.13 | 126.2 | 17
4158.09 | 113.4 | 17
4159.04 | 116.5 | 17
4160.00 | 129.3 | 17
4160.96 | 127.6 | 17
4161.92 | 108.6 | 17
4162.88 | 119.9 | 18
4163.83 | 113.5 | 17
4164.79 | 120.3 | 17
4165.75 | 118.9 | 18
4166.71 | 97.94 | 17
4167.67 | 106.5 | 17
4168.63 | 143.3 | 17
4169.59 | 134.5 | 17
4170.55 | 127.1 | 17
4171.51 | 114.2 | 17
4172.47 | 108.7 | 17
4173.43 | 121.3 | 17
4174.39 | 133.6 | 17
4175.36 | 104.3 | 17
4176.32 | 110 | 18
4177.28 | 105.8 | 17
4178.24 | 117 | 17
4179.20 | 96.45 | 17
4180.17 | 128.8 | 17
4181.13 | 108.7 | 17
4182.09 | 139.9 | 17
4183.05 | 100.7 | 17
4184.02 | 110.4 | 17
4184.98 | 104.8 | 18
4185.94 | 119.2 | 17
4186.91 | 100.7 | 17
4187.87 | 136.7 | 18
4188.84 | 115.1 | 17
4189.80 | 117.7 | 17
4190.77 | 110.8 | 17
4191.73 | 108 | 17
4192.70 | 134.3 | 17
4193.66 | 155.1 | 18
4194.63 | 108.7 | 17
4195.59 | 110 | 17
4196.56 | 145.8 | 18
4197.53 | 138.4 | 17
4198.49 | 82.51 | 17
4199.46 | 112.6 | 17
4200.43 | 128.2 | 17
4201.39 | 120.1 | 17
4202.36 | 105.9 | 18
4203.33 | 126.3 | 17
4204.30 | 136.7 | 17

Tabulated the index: 1.9 angstroms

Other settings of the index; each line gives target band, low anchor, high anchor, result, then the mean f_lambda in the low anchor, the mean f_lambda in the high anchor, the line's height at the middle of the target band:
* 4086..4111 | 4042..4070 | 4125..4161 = 1.74 angstroms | 113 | 121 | 117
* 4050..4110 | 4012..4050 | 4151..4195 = 5.42 angstroms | 126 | 117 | 123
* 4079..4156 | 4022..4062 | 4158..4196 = 2.40 angstroms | 122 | 118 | 120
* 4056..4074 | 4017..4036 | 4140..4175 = 1.67 angstroms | 124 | 119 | 122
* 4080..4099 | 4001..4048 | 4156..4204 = 1.52 angstroms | 123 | 118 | 121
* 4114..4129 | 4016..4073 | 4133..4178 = 0.40 angstroms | 120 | 120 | 120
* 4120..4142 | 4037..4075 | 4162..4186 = -0.65 angstroms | 117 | 116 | 116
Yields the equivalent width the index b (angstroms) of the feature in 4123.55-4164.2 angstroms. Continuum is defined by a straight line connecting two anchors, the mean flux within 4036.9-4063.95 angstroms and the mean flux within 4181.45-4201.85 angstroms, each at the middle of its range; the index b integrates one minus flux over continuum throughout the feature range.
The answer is -0.62 angstroms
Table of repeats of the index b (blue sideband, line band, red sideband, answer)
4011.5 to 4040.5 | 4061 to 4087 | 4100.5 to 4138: 1.9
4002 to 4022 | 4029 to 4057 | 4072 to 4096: -0.9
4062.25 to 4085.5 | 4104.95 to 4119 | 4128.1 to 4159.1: -0.3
